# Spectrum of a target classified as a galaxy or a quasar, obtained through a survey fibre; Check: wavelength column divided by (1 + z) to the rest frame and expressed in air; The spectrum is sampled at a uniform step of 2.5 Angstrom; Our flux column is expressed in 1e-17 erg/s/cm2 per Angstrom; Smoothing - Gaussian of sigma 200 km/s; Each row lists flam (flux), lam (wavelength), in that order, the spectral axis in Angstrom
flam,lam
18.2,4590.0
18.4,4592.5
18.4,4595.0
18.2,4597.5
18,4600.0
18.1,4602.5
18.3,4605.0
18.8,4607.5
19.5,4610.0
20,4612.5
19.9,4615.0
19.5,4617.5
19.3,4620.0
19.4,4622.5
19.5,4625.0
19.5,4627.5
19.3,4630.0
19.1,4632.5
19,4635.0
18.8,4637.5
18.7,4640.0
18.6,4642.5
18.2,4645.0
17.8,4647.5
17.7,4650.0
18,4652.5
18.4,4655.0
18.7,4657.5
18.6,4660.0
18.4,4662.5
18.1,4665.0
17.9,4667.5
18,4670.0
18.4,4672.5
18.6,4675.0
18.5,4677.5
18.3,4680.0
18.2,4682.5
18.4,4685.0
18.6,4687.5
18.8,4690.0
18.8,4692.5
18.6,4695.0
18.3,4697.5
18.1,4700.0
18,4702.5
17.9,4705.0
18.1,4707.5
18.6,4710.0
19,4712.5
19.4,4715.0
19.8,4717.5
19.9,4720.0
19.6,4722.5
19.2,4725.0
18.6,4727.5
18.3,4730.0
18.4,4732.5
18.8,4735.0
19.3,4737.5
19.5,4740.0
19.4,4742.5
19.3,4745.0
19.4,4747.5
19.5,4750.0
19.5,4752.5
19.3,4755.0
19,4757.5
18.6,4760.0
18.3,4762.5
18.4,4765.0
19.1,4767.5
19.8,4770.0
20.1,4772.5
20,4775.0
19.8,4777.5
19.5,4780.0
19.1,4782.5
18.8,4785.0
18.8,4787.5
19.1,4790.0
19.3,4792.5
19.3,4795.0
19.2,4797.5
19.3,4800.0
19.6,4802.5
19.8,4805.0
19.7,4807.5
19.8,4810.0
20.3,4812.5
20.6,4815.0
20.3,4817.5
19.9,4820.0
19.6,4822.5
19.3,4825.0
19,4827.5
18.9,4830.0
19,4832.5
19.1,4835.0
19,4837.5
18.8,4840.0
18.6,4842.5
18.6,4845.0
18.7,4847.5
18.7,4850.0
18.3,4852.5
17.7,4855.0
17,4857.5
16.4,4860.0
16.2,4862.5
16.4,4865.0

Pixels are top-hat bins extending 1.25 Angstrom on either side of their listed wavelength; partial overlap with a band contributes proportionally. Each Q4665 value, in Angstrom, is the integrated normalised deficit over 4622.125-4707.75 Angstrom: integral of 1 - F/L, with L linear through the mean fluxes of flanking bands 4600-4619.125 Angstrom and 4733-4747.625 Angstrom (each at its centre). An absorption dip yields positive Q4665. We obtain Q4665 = 2.9 Angstrom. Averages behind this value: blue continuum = 19.1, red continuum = 19.2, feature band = 18.5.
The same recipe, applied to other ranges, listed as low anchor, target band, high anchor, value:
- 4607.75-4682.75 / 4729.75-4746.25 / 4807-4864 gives -0.2 Angstrom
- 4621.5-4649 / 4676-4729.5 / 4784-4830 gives 1.2 Angstrom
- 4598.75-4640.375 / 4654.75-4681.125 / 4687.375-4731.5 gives 0.8 Angstrom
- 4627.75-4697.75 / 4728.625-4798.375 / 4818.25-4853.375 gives -1.5 Angstrom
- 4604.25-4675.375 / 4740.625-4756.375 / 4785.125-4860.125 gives -0.4 Angstrom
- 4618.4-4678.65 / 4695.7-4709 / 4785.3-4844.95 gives 0.5 Angstrom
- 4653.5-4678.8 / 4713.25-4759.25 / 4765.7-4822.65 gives -0.5 Angstrom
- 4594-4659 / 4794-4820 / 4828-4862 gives -2.0 Angstrom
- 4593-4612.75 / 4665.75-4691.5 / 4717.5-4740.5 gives 0.7 Angstrom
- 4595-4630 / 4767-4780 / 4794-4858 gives -0.4 Angstrom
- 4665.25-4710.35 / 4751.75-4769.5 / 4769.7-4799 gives 0.2 Angstrom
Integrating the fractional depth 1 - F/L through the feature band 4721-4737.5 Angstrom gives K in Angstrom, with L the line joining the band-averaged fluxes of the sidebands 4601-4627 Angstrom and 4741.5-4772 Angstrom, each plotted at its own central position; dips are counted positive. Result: 0.3 Angstrom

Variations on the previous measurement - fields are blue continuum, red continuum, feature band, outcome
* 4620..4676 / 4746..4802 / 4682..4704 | 0.47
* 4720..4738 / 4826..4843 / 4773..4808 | -0.83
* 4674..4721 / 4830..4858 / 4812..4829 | -1.15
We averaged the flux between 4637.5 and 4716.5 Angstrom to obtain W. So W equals 18.4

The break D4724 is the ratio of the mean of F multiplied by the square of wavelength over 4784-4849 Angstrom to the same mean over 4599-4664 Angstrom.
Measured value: 1.1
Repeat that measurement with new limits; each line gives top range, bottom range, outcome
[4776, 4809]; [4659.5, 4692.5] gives 1.11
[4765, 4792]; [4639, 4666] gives 1.12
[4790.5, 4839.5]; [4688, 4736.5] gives 1.09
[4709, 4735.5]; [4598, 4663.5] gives 1.05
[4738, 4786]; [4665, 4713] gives 1.08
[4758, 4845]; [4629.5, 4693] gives 1.11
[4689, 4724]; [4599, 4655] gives 1.03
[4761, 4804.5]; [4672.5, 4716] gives 1.08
